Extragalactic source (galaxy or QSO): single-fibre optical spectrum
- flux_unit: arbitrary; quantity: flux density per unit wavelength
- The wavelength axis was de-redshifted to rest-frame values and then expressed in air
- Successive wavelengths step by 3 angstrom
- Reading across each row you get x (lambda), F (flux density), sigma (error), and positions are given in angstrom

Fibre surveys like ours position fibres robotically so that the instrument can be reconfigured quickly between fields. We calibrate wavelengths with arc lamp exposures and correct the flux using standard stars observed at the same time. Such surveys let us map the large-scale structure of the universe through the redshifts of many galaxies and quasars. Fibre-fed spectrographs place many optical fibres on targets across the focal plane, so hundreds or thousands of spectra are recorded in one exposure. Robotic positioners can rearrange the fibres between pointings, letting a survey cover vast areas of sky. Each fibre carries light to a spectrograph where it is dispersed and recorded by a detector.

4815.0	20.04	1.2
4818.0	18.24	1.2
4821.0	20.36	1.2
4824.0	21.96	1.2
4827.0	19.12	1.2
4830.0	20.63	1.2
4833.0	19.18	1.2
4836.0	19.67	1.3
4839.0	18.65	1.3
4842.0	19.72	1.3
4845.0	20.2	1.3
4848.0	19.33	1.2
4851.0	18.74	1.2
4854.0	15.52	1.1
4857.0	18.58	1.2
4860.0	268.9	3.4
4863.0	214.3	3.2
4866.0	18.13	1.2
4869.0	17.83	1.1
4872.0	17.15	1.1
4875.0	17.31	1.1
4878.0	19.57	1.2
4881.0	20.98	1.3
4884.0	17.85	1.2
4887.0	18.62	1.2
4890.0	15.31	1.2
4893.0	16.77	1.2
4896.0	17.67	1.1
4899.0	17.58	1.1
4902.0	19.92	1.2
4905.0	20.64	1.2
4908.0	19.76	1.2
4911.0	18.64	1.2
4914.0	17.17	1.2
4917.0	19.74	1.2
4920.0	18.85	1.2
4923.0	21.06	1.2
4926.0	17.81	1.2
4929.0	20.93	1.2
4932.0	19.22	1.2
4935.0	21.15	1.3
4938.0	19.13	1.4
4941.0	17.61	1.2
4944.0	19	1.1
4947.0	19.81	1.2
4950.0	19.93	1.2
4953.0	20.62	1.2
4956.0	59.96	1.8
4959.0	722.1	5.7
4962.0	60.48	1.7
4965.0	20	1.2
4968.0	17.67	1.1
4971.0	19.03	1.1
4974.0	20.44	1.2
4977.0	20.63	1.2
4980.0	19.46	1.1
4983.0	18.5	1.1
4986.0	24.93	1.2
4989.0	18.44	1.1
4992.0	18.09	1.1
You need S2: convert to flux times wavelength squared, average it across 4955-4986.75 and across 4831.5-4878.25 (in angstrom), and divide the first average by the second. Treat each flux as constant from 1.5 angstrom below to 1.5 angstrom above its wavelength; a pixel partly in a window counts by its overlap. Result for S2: 2.1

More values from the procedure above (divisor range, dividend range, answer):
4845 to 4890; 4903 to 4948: 0.41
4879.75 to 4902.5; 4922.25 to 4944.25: 1.10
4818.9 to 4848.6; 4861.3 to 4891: 2.02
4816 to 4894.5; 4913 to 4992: 1.44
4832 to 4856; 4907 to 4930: 1.05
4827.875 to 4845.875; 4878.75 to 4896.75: 0.93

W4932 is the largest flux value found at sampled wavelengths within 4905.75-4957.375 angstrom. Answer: 59.96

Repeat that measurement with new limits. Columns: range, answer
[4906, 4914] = 19.76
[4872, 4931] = 21.06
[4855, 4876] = 268.9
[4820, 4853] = 21.96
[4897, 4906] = 20.64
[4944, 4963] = 722.1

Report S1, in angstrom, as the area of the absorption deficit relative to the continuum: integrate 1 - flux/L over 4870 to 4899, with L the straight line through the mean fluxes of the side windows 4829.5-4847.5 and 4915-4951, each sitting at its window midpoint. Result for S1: 2.4 angstrom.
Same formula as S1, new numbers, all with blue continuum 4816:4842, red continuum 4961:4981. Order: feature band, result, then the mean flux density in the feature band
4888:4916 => 5.1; 18.2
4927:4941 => 2.2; 19.8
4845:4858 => 1.4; 18.3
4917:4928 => 1.7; 19.4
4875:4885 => 1.1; 19.2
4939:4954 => 2.8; 19.3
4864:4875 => -2.9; 26.6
